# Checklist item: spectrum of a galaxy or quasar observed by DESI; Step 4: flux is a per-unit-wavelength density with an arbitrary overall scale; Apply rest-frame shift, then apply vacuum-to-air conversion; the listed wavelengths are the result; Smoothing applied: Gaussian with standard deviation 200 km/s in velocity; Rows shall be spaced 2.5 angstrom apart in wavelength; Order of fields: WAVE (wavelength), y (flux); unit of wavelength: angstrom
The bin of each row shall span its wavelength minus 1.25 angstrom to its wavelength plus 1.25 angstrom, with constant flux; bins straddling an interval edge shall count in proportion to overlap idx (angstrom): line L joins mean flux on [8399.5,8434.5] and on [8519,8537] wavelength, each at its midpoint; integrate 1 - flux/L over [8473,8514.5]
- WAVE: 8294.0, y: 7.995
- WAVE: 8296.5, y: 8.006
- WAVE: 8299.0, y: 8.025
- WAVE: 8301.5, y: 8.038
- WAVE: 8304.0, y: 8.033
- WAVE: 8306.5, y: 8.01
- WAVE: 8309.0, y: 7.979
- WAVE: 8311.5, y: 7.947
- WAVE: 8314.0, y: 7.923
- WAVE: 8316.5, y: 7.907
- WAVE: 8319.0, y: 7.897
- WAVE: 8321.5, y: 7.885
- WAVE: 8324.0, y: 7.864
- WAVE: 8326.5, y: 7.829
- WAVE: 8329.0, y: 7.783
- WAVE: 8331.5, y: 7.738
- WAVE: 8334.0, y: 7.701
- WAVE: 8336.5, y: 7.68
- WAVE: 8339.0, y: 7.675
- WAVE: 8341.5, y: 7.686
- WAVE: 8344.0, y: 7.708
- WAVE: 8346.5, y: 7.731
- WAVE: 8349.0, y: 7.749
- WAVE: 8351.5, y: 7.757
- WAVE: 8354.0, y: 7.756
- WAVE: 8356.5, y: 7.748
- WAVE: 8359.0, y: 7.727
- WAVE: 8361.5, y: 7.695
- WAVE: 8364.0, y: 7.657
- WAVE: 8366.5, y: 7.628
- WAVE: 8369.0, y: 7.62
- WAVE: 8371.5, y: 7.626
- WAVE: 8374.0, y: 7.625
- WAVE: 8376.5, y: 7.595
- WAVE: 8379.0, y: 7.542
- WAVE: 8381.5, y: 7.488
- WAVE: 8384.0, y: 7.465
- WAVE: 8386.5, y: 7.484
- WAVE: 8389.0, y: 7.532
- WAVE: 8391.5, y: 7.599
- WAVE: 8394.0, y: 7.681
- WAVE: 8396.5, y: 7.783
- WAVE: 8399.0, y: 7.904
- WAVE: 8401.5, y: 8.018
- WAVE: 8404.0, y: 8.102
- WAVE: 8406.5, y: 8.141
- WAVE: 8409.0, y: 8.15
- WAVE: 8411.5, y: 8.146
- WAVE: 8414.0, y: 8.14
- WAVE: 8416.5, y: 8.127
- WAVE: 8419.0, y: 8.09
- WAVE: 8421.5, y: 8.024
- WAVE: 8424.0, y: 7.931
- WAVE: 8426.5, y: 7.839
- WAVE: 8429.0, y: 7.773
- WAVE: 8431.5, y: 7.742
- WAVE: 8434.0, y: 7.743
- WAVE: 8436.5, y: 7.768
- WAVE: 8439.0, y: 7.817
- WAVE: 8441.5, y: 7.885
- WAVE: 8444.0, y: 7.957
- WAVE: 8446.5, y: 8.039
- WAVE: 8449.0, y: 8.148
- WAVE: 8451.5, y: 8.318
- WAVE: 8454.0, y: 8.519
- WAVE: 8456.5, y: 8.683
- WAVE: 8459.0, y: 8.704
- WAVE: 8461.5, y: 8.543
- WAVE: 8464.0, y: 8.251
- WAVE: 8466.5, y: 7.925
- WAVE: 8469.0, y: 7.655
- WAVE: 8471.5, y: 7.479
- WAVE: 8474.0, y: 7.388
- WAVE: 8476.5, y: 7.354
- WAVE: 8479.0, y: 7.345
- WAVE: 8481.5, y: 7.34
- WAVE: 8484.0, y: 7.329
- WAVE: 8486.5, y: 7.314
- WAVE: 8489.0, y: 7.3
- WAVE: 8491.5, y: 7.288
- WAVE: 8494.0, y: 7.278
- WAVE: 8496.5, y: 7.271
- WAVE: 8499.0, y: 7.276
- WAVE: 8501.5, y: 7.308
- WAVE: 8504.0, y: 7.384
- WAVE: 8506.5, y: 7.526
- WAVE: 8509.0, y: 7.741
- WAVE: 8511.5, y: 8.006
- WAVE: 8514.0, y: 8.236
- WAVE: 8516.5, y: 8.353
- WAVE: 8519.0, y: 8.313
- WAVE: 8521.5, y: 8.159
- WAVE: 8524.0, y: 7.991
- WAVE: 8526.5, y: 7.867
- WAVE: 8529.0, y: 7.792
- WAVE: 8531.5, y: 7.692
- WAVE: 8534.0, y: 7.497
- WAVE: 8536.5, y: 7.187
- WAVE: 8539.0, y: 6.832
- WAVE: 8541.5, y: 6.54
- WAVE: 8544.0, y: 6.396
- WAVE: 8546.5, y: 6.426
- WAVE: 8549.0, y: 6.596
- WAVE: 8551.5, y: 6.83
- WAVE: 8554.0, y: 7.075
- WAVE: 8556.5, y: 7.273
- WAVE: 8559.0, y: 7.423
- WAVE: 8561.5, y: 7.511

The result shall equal 2.25 angstrom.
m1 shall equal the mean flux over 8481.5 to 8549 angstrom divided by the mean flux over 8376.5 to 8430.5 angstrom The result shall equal 0.9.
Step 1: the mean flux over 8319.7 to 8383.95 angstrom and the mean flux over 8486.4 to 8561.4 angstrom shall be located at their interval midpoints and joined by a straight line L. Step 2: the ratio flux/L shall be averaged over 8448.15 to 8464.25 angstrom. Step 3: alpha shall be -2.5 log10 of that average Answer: -0.13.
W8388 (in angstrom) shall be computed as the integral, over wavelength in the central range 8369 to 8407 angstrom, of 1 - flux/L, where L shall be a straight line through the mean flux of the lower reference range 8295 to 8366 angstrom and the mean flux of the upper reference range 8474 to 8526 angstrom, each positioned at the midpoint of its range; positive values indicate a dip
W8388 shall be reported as 0.3 angstrom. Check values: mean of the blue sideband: 7.82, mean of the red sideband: 7.6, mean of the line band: 7.69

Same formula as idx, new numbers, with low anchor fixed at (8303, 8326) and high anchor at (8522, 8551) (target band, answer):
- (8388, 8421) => -1.4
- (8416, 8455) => -2.3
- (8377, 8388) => 0.3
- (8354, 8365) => 0.1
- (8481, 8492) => 0.1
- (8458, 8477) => -1.3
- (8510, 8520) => -1.3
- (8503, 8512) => -0.4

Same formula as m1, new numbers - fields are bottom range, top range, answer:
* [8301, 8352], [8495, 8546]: 0.96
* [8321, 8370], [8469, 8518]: 0.97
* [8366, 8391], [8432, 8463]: 1.08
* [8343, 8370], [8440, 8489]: 1.02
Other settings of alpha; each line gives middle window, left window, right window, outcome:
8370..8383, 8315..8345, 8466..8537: 0.02 mag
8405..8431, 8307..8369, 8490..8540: -0.04 mag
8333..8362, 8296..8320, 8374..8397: 0.01 mag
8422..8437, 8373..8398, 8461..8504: -0.04 mag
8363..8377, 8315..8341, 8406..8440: 0.03 mag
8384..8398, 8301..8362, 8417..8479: 0.04 mag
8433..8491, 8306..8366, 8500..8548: -0.03 mag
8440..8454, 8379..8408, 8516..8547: -0.06 mag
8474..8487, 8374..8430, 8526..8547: 0.01 mag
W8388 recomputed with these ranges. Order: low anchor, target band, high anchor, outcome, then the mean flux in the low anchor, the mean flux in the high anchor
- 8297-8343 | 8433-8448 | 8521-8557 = -0.76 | 7.87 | 7.19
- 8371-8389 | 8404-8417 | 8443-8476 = -0.63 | 7.54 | 8.11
